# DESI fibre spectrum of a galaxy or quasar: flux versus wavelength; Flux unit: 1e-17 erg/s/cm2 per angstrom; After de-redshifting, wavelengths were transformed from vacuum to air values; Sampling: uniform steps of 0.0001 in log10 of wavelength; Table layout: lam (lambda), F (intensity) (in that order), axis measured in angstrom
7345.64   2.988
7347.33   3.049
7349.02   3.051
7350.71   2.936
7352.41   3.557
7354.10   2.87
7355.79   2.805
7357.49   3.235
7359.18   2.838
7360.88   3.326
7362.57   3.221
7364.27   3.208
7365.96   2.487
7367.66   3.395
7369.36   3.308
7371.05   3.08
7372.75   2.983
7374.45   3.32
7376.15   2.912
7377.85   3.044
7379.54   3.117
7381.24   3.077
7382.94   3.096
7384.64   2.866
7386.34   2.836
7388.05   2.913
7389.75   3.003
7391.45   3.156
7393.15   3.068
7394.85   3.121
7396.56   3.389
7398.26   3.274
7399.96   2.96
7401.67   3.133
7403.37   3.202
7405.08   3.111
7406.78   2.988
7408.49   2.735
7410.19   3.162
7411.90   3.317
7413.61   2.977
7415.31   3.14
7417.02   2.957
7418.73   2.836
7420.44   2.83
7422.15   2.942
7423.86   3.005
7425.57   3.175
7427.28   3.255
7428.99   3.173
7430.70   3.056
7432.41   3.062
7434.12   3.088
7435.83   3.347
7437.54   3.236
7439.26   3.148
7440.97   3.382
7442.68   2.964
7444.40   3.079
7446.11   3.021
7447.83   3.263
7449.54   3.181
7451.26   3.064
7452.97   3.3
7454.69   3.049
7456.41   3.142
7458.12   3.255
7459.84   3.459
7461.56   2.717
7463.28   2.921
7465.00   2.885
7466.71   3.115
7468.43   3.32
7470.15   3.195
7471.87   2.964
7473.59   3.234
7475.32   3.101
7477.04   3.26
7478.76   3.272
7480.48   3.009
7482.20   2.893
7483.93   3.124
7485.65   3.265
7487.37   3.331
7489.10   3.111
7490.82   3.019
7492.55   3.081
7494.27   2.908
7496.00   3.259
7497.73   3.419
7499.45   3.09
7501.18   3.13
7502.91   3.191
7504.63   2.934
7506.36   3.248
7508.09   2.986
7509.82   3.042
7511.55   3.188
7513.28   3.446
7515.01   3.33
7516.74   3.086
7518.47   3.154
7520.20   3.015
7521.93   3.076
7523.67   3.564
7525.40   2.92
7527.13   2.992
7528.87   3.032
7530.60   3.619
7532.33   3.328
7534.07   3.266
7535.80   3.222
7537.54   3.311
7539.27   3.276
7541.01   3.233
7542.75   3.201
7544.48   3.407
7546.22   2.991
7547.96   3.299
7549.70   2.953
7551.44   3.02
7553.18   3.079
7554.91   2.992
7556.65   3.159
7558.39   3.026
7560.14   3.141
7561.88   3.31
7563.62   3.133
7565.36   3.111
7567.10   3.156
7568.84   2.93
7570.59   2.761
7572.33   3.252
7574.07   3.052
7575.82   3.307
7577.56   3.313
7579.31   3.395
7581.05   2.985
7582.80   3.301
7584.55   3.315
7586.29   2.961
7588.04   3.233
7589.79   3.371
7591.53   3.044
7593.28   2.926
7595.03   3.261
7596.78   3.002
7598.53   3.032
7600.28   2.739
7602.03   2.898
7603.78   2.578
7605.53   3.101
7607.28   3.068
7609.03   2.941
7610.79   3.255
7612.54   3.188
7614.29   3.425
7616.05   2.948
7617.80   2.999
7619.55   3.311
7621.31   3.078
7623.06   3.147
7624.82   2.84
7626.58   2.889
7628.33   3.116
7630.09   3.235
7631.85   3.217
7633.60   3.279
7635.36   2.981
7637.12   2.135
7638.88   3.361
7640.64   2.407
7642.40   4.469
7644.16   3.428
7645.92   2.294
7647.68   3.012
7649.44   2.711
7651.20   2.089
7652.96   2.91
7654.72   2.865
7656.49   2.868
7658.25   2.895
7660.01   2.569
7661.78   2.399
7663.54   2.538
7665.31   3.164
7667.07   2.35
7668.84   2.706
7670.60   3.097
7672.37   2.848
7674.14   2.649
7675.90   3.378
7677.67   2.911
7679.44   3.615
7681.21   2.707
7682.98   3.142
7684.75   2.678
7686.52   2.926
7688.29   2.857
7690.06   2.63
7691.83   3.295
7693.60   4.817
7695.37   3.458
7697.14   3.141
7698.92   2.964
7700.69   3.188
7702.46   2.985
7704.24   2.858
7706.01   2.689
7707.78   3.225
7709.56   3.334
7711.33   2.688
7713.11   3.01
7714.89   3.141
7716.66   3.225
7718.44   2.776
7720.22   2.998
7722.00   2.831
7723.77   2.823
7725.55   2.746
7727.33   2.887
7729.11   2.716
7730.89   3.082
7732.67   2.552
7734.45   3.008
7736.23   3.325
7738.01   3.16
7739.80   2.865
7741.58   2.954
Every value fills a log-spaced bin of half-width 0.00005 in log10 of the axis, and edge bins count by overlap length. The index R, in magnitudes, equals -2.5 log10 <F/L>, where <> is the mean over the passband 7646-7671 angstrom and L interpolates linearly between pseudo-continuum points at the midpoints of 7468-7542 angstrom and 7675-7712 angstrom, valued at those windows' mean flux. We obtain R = 0.16 mag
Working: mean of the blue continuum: 3.17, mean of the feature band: 2.71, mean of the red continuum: 3.12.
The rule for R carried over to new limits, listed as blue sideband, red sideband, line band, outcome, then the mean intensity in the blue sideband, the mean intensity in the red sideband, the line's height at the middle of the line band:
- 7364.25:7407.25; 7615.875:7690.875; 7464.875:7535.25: -0.05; 3.08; 2.92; 3.01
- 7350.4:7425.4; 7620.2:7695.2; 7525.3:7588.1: -0.06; 3.06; 2.97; 3.01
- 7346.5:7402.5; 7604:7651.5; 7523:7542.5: -0.07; 3.08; 3.04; 3.05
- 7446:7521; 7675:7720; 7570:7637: 0.01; 3.14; 3.1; 3.12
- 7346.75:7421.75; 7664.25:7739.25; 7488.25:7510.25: -0.02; 3.06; 3.01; 3.05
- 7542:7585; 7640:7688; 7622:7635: -0.05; 3.14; 2.88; 2.97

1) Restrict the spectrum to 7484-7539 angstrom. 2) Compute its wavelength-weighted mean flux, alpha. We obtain 3.18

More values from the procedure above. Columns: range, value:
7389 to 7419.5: 3.09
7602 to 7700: 3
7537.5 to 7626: 3.11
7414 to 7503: 3.12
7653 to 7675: 2.75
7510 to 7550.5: 3.21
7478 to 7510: 3.12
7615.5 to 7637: 3.06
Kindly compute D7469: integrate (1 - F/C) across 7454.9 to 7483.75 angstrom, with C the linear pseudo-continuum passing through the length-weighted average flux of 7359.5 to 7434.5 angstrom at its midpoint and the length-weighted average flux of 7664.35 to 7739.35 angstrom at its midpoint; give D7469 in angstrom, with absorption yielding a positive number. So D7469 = -0.5 angstrom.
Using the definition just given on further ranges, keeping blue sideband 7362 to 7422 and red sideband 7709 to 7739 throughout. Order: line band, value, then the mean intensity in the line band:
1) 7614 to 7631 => -0.6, 3.09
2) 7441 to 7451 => -0.3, 3.12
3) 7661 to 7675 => 1.2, 2.72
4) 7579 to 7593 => -0.9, 3.18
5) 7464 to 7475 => -0.3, 3.12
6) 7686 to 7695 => -1.1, 3.33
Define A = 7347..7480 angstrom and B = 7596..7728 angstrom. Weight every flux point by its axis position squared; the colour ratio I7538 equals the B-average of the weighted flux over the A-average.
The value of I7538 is 1.03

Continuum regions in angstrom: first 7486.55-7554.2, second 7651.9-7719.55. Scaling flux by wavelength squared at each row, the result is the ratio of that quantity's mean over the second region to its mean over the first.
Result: 1.0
